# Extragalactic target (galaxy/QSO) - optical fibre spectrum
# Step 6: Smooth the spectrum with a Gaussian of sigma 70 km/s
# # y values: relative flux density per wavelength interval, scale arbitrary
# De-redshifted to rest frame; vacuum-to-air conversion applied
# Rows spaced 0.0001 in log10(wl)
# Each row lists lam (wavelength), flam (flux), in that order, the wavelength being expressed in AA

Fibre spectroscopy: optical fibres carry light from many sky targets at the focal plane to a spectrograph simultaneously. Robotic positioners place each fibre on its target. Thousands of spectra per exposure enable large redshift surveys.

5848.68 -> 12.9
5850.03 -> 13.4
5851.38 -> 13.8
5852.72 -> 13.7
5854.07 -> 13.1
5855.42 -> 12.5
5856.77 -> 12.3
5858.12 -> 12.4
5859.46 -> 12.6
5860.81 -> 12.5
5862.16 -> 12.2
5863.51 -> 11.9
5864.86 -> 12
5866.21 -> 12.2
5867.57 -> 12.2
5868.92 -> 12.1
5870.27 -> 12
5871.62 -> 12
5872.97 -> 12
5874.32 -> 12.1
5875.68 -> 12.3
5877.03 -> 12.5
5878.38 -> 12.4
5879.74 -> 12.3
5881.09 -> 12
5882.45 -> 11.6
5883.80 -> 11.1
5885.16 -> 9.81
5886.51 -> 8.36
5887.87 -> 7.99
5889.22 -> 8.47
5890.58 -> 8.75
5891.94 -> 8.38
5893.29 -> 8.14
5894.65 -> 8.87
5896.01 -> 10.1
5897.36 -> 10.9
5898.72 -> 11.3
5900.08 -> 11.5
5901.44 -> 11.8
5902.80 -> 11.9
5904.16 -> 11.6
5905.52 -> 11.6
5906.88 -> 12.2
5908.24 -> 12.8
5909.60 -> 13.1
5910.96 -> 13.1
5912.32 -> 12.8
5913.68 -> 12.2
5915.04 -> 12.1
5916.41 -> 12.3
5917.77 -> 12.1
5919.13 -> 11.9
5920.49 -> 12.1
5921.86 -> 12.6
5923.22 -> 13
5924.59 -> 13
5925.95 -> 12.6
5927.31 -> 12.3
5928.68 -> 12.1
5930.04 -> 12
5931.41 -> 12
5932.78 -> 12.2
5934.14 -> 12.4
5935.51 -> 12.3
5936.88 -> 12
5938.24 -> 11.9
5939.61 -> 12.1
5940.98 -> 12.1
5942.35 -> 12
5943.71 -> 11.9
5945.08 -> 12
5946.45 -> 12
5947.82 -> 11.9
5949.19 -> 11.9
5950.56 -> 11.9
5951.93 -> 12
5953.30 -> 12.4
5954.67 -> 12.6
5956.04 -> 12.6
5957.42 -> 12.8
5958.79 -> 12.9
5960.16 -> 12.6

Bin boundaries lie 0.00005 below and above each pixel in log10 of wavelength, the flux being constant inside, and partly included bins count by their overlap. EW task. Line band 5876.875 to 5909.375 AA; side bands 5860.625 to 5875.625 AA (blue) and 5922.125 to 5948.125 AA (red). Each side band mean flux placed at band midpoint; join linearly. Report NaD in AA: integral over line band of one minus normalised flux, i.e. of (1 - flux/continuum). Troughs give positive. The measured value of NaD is 3.9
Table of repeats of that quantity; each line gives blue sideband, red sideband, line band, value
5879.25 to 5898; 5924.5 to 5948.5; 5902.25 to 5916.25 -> -2.0 AA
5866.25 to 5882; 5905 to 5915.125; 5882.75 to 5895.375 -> 3.4 AA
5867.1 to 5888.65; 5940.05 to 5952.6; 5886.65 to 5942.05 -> 0.8 AA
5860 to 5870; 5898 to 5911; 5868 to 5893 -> 2.6 AA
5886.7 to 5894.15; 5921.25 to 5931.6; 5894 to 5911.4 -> -3.2 AA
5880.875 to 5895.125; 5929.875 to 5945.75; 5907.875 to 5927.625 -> -2.8 AA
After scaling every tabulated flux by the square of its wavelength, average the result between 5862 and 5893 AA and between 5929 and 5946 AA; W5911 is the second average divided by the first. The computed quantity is 1.1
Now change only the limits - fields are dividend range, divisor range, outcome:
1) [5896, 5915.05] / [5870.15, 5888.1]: 1.06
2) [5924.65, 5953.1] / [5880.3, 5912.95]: 1.14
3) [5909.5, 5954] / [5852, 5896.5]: 1.10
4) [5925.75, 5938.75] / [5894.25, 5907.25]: 1.10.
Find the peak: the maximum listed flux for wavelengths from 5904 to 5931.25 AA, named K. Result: 13.1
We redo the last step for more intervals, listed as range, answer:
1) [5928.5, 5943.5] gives 12.4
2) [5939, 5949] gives 12.1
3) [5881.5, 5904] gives 11.9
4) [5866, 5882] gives 12.5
